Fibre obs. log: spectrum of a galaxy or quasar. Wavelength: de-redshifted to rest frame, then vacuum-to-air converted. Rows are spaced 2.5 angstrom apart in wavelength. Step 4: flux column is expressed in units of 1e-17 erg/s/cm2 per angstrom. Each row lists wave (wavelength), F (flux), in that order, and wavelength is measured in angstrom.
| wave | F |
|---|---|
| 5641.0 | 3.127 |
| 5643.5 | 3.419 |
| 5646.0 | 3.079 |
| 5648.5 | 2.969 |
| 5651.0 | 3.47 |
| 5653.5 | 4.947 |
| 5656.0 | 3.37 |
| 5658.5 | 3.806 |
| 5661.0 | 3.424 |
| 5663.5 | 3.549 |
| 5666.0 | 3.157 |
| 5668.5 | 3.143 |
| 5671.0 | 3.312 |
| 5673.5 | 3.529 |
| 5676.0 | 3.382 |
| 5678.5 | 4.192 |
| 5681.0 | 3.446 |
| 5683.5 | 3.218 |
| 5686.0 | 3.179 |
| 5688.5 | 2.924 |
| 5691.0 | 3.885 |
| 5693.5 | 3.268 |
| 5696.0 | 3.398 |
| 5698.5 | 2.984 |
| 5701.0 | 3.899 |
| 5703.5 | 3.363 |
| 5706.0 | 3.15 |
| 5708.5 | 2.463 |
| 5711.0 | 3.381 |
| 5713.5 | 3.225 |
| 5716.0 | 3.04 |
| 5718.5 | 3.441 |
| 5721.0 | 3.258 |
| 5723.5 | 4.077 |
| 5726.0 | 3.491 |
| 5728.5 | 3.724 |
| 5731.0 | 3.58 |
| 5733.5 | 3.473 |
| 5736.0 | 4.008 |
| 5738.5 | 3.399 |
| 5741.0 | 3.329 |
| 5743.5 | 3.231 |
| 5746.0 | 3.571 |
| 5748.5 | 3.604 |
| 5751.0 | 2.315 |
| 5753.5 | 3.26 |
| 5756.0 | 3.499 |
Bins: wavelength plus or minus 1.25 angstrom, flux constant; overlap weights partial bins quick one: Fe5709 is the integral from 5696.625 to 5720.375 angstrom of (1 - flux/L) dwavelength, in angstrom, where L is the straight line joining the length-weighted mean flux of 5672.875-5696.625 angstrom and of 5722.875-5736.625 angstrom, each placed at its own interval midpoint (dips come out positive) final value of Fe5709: 2.3 angstrom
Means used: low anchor 3.44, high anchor 3.7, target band 3.22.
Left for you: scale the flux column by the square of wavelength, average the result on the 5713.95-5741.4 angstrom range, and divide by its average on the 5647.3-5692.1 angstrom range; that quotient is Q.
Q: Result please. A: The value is 1.0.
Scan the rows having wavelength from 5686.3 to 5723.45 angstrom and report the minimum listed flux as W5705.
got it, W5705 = 2.463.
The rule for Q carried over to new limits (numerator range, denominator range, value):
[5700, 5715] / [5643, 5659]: 0.92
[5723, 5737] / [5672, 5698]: 1.10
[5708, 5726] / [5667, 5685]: 0.98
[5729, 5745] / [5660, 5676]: 1.07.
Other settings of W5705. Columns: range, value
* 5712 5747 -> 3.04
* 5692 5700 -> 2.984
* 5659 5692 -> 2.924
